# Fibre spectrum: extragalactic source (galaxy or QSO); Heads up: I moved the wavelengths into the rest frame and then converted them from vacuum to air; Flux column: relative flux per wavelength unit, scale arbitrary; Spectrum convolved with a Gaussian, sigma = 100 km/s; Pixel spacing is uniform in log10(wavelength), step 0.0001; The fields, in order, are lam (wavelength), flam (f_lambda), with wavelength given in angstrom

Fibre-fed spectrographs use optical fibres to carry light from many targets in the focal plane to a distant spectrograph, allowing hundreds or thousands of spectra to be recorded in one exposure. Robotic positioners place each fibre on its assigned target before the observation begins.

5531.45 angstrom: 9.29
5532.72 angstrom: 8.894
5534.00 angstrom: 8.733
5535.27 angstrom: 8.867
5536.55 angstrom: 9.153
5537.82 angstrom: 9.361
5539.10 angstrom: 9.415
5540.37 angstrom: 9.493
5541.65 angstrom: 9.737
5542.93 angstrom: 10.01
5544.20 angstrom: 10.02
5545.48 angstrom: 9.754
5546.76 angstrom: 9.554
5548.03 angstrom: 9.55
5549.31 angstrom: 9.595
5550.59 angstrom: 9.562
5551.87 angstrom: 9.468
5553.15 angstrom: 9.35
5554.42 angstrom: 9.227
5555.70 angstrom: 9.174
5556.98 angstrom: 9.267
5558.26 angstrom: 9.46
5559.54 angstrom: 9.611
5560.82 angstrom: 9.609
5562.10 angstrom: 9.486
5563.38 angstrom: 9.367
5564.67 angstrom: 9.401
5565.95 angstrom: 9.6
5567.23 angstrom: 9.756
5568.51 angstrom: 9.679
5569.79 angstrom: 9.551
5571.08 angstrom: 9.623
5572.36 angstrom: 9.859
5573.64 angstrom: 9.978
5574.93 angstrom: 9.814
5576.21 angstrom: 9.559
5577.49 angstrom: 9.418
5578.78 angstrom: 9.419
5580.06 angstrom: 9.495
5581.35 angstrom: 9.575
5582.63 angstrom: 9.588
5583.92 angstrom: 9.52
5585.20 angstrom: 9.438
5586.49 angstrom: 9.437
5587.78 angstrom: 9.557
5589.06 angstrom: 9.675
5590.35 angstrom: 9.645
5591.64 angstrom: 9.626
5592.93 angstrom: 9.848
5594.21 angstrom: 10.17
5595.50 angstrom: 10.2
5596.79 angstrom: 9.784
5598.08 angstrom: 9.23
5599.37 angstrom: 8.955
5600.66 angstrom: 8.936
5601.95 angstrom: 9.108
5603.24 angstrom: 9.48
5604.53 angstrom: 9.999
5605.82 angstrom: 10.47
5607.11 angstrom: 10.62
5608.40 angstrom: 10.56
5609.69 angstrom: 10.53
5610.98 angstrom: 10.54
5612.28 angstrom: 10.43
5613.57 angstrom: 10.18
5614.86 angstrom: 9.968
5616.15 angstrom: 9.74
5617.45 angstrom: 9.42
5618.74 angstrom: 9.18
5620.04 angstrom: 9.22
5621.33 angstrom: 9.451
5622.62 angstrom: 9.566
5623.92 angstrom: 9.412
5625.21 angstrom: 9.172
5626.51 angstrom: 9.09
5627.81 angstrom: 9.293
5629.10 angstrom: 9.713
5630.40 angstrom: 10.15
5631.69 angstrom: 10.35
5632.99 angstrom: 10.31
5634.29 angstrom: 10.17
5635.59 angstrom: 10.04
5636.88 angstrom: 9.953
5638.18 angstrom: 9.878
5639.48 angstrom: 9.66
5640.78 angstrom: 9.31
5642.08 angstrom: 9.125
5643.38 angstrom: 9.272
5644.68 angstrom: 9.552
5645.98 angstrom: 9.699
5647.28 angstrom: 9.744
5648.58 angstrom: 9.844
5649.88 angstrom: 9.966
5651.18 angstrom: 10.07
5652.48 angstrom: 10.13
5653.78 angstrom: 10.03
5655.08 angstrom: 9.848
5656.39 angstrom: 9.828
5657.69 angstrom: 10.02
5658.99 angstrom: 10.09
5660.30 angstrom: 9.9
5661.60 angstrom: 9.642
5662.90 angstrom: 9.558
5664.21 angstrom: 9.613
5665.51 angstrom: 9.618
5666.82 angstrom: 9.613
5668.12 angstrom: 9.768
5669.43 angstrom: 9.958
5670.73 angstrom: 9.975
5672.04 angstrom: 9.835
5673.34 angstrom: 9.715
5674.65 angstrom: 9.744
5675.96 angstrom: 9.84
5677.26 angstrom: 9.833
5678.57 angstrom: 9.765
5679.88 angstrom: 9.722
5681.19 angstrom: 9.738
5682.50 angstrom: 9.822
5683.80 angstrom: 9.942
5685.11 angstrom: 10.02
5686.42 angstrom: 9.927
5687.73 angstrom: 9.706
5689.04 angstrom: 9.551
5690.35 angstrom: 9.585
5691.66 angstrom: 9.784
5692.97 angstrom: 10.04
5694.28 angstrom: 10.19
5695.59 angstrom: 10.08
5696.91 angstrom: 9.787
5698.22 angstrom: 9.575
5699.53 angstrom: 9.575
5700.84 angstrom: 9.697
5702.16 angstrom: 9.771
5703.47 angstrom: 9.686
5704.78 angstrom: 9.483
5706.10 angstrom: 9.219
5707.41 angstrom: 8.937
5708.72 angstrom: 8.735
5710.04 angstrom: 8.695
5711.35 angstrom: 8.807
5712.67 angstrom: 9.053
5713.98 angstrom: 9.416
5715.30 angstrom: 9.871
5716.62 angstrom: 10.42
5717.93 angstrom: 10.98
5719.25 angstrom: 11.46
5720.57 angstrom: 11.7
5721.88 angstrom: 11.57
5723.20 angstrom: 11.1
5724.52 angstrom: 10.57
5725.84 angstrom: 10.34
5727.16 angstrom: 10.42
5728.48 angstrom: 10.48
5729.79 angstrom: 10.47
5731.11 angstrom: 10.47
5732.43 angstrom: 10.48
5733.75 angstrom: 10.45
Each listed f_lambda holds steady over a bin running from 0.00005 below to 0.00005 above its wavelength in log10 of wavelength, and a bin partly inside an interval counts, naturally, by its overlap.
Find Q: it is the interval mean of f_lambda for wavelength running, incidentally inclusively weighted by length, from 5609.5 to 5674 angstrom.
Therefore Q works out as 9.78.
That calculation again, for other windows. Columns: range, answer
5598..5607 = 9.54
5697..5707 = 9.57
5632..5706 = 9.79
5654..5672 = 9.81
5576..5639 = 9.74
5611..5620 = 9.82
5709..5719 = 9.64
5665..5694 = 9.8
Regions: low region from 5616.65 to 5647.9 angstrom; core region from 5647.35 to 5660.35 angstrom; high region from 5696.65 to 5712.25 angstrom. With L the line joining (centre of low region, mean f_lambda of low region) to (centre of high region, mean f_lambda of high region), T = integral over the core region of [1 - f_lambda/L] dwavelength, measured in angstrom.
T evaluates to -0.6 angstrom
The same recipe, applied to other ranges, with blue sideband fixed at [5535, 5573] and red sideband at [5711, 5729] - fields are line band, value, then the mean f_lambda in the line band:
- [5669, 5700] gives 1.34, 9.82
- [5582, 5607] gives 0.30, 9.63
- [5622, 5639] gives 0.31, 9.77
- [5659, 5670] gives 0.46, 9.72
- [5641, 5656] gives 0.48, 9.74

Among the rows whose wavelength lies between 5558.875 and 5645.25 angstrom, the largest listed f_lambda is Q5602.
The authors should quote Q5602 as 10.62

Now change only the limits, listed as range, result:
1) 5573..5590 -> 9.978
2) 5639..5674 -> 10.13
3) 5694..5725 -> 11.7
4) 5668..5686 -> 10.02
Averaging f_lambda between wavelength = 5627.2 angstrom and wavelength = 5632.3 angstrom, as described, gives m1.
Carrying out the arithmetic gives 9.89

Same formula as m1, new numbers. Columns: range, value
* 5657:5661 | 10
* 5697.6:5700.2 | 9.59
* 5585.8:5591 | 9.57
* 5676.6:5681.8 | 9.77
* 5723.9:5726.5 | 10.4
